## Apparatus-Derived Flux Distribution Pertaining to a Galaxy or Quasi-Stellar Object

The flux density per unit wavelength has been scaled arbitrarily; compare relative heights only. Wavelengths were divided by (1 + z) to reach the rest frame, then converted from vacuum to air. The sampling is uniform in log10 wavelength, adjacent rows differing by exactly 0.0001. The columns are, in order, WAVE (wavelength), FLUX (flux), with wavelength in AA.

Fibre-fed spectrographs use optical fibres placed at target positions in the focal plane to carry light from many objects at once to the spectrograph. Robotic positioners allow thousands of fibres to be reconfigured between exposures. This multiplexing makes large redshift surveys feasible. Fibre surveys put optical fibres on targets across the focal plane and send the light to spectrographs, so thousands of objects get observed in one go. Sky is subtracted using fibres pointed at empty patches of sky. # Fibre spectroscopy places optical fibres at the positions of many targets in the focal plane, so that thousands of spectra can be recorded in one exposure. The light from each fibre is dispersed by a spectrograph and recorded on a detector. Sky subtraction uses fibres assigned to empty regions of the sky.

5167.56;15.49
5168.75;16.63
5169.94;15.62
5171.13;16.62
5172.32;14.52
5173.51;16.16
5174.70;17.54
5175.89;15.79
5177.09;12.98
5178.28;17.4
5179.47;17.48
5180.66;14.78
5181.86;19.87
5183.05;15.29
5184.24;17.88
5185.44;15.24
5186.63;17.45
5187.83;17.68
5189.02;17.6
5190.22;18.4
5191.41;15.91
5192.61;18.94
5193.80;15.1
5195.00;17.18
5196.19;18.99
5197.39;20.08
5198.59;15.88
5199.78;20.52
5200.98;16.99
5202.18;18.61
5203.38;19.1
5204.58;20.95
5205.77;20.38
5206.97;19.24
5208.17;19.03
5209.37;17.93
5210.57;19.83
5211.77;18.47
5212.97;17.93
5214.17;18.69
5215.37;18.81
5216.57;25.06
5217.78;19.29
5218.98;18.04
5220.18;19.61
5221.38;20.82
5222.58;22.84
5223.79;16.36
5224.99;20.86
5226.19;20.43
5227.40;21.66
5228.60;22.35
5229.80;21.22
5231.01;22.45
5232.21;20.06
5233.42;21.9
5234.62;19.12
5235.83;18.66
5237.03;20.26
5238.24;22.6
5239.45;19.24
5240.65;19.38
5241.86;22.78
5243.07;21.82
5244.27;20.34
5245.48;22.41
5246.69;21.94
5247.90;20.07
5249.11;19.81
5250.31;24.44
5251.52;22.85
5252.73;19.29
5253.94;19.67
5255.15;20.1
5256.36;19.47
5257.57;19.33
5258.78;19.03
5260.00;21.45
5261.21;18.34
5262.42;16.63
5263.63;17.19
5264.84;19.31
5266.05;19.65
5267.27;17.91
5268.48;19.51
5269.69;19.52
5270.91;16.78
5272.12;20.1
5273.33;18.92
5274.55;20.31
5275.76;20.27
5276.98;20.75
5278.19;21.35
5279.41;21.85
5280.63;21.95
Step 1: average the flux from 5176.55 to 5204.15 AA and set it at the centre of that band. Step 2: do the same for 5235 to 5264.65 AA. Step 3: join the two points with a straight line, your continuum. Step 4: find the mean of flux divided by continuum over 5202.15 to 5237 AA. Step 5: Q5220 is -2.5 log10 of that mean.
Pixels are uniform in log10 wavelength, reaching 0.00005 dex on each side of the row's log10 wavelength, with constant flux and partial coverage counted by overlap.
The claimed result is -0.07 mag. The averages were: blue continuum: 17.4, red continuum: 20.3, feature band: 20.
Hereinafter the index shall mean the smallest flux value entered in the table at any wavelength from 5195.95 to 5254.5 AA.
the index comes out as 15.88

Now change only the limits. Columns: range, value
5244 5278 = 16.63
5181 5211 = 15.1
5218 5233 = 16.36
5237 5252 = 19.24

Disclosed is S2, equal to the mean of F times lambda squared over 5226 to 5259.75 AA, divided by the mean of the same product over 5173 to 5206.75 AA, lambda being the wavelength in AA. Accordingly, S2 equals 1.2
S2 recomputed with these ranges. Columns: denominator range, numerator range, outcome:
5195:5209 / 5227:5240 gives 1.11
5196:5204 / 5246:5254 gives 1.17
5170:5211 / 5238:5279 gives 1.17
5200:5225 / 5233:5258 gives 1.08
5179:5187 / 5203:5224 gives 1.18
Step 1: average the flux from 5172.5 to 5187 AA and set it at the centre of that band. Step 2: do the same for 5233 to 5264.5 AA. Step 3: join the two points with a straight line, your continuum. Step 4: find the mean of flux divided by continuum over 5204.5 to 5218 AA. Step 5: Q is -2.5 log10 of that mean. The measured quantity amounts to -0.08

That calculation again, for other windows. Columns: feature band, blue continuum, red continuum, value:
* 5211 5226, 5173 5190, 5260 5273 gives -0.13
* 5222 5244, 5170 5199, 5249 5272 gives -0.12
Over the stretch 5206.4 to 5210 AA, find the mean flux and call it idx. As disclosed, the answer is 18.7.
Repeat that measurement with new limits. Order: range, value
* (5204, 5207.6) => 20.2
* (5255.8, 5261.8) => 19.5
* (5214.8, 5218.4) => 21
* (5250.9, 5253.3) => 21.1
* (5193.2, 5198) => 17.8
